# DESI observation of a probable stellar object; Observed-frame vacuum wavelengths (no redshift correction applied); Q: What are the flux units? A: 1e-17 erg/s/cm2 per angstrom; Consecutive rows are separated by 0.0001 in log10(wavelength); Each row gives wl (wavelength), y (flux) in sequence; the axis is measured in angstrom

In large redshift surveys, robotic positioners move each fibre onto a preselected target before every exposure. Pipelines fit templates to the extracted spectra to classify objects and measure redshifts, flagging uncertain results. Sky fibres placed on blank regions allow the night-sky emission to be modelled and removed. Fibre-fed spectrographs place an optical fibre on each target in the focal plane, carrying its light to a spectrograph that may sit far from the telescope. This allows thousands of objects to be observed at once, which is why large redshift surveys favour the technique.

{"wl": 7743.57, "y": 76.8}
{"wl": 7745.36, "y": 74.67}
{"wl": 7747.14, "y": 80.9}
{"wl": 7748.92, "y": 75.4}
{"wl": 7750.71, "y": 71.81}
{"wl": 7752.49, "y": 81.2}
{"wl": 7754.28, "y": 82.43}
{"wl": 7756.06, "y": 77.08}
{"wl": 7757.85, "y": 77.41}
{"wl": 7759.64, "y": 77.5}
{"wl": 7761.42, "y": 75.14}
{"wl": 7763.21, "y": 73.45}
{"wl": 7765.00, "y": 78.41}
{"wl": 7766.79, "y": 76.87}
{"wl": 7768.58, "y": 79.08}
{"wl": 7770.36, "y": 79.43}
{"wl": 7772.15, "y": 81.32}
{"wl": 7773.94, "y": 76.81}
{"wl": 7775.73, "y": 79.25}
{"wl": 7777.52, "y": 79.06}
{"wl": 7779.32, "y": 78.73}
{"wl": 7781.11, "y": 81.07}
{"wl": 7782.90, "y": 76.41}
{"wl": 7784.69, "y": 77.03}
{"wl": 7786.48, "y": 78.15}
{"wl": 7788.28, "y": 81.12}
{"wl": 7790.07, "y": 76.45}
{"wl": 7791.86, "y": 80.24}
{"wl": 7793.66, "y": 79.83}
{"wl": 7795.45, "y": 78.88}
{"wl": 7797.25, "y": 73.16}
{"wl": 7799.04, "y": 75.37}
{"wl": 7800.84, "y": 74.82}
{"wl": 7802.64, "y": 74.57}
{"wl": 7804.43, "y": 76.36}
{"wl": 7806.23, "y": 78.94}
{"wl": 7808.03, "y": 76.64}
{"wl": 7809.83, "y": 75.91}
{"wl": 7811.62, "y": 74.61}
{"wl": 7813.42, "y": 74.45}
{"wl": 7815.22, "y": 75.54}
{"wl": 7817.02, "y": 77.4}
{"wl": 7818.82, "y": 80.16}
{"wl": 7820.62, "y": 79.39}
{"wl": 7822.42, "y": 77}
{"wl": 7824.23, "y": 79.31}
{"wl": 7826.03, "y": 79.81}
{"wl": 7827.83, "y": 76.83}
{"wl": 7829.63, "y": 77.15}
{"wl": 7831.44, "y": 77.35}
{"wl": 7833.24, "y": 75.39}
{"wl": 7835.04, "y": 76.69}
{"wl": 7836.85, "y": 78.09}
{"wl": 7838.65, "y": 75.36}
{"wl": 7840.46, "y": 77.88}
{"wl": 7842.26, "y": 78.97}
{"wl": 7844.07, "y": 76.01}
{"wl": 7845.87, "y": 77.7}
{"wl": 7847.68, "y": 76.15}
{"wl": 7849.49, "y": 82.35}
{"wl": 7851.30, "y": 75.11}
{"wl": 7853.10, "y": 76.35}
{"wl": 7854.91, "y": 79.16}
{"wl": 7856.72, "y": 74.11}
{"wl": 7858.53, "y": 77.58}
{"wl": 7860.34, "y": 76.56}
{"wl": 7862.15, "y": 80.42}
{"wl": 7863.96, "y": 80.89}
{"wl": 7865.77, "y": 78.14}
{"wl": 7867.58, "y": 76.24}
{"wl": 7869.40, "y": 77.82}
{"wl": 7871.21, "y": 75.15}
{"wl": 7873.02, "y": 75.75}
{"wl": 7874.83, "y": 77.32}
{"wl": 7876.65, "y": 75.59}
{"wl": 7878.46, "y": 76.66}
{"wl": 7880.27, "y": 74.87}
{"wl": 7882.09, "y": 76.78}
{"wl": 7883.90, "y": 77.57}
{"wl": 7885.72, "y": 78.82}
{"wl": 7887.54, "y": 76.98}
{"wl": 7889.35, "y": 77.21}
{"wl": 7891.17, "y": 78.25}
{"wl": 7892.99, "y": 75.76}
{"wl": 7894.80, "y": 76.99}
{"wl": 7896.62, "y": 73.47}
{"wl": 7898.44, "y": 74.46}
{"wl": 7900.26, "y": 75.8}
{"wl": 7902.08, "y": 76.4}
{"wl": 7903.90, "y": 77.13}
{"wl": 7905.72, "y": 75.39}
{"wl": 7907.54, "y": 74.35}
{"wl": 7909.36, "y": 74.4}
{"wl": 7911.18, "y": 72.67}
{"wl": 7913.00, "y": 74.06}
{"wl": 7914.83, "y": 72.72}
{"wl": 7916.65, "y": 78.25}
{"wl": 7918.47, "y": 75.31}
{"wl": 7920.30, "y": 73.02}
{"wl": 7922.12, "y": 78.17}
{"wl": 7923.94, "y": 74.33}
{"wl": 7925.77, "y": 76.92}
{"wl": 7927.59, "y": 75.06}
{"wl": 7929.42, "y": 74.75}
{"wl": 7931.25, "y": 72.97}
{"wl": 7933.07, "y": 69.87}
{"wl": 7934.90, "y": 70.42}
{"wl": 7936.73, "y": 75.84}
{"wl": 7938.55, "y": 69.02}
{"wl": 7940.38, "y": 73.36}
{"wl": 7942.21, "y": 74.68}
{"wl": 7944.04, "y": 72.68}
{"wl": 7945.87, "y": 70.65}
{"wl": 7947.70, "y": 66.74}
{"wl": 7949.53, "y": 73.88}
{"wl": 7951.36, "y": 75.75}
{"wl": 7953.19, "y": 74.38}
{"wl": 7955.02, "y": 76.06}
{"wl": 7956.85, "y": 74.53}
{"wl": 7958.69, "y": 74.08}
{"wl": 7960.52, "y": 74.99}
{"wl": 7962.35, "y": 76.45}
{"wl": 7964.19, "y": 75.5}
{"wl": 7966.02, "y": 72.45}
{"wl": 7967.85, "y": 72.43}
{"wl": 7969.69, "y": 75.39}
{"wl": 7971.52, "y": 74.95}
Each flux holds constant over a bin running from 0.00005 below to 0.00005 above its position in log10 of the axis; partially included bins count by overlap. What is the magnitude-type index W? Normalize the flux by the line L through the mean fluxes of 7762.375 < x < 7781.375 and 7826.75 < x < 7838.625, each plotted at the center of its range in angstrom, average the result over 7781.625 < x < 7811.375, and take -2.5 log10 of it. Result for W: 0.009 mag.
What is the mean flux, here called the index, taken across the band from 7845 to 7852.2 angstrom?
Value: 77.8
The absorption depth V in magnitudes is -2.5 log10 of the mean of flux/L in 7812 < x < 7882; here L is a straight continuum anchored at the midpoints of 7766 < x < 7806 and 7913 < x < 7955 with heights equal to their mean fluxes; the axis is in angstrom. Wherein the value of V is -0.02 mag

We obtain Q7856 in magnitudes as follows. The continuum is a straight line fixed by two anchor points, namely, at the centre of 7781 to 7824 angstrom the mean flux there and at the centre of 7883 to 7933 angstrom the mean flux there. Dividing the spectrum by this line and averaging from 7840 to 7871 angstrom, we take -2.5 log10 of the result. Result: -0.02 mag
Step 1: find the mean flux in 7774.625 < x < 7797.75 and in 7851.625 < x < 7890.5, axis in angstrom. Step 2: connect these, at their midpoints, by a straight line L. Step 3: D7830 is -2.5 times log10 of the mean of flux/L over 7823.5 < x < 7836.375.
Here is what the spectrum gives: 0.00 mag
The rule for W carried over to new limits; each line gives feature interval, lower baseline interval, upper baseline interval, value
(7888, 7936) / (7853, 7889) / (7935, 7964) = 0.004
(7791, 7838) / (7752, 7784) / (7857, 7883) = 0.010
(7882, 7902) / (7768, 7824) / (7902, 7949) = -0.025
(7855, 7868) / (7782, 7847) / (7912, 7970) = -0.027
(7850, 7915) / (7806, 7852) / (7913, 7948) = -0.015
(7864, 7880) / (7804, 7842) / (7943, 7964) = -0.012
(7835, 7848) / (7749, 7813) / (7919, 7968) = -0.015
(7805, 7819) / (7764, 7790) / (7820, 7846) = 0.020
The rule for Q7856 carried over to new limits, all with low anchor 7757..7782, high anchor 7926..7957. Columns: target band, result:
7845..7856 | -0.028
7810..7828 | -0.011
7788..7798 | -0.011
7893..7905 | -0.021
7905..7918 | -0.010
